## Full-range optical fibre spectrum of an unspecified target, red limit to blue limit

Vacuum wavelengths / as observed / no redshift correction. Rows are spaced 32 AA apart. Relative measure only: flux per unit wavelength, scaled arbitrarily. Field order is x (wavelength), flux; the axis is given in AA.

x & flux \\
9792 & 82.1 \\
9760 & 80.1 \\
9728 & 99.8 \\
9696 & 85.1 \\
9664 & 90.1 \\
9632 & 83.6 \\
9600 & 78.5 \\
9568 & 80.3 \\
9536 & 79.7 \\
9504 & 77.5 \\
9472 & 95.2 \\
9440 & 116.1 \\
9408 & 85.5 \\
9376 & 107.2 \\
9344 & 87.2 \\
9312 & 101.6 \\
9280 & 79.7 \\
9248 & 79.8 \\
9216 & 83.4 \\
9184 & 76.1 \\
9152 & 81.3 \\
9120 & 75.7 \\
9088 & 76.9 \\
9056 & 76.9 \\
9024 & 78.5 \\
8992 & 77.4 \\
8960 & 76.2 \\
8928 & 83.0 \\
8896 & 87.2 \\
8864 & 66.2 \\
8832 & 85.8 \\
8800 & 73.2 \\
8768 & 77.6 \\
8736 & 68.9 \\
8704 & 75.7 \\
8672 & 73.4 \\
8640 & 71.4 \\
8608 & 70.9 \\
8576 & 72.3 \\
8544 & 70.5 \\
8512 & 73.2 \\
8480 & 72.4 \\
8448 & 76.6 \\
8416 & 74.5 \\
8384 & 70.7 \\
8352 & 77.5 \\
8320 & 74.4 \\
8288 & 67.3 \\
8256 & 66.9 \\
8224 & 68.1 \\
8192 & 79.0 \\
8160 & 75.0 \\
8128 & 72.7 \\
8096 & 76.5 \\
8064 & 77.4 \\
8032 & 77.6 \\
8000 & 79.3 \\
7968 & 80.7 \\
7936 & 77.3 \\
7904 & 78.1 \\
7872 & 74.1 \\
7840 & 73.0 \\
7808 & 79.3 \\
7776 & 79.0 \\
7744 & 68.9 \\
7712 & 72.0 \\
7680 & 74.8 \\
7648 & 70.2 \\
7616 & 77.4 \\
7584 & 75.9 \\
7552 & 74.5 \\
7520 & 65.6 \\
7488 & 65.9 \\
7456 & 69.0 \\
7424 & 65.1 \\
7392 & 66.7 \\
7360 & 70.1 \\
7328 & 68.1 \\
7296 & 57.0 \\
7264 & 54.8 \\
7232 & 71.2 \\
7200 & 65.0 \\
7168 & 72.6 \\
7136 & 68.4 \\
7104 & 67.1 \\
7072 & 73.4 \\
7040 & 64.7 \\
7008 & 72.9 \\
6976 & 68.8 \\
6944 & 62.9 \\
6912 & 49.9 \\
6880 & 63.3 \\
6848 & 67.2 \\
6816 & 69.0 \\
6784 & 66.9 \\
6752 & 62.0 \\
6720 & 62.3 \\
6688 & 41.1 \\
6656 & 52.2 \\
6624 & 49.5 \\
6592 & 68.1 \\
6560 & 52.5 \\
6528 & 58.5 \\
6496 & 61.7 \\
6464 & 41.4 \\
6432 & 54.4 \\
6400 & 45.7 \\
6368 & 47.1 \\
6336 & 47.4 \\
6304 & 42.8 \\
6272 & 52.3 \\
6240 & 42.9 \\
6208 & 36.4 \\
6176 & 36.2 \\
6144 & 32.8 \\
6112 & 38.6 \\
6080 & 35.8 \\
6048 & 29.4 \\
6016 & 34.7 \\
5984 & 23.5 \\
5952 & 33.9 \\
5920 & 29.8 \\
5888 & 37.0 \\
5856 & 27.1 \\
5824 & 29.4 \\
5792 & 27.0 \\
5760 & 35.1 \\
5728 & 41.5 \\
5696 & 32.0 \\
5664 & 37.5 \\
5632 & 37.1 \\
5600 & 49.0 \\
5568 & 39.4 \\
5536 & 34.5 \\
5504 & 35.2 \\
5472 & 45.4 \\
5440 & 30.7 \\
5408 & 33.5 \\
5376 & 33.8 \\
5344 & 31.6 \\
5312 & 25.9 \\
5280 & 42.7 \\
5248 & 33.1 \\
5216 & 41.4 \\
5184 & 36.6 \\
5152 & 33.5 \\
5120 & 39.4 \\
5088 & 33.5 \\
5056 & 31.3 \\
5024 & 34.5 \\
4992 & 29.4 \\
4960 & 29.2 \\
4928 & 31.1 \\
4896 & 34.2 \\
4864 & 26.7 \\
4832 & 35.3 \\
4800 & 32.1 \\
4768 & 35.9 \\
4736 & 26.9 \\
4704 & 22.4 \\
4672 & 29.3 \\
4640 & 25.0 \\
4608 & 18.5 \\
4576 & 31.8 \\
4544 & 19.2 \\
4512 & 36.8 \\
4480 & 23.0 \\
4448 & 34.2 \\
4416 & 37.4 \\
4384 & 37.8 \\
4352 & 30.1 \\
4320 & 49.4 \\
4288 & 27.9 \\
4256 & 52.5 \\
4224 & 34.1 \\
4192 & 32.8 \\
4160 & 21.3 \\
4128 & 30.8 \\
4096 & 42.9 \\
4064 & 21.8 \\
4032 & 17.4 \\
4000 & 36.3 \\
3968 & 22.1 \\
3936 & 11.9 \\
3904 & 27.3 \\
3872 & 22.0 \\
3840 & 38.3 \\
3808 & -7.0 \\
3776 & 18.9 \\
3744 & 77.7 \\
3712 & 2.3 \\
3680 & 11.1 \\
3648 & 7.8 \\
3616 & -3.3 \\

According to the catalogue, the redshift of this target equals 0.686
